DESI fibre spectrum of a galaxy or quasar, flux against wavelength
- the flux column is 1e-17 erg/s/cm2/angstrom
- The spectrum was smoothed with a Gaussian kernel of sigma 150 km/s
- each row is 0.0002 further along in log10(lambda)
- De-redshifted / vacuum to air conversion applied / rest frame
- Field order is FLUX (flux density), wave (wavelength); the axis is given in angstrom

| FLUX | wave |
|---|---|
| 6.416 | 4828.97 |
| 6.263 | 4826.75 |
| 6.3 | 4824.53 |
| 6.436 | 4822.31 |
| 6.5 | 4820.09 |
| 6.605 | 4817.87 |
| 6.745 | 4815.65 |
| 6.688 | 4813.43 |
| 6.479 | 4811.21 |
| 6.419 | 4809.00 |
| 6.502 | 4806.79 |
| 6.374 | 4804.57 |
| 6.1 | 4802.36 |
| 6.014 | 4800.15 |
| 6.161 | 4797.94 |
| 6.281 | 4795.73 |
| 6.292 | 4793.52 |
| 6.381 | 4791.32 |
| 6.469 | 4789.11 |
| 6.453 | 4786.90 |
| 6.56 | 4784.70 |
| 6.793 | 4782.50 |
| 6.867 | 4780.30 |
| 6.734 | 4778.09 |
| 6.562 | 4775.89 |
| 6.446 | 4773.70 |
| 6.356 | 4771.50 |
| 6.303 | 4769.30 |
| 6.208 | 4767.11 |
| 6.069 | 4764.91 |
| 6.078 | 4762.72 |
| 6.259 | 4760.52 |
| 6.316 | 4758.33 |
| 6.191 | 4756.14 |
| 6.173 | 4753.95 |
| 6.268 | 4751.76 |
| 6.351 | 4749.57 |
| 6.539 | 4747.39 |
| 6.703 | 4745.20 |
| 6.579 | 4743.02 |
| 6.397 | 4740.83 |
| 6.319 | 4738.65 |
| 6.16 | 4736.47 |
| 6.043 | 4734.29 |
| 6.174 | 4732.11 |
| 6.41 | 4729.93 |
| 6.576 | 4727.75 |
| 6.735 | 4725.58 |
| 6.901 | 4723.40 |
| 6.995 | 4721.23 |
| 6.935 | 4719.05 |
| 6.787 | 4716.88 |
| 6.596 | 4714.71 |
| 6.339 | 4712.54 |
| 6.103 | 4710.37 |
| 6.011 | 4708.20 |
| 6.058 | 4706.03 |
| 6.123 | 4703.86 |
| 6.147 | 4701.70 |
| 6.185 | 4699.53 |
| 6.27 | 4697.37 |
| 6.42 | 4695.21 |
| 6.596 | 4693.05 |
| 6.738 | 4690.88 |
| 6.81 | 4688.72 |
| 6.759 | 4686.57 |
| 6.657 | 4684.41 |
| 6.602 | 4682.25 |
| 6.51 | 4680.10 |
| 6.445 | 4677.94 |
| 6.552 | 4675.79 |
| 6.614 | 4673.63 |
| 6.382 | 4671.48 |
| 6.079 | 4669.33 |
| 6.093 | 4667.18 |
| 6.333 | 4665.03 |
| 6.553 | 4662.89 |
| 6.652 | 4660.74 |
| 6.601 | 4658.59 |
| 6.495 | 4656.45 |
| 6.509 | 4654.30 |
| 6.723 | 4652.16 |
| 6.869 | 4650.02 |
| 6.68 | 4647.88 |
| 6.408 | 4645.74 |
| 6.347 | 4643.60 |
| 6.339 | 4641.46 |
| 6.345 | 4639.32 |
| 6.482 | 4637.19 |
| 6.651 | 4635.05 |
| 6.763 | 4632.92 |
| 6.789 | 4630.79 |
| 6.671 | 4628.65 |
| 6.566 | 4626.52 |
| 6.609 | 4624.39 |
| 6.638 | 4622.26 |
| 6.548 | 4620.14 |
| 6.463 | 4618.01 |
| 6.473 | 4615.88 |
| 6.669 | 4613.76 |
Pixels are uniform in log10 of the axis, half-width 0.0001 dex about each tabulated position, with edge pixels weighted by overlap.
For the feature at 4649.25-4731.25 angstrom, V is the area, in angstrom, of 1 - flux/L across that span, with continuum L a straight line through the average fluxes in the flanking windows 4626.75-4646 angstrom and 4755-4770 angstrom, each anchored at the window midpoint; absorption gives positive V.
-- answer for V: -1.4 angstrom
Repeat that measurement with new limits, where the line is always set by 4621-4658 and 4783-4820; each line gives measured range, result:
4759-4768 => 0.4 angstrom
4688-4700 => 0.0 angstrom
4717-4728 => -0.6 angstrom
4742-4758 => 0.2 angstrom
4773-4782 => -0.3 angstrom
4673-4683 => 0.0 angstrom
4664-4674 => 0.4 angstrom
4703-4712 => 0.6 angstrom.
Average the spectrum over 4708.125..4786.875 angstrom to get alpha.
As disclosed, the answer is 6.45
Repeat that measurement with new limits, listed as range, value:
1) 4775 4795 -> 6.56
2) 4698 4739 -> 6.4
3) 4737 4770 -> 6.31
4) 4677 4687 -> 6.58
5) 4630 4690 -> 6.54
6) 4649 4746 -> 6.48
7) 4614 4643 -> 6.56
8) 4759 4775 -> 6.25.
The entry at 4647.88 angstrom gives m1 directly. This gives 6.68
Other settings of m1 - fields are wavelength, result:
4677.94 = 6.445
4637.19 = 6.482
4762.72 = 6.078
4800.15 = 6.014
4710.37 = 6.103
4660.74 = 6.652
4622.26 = 6.638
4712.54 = 6.339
